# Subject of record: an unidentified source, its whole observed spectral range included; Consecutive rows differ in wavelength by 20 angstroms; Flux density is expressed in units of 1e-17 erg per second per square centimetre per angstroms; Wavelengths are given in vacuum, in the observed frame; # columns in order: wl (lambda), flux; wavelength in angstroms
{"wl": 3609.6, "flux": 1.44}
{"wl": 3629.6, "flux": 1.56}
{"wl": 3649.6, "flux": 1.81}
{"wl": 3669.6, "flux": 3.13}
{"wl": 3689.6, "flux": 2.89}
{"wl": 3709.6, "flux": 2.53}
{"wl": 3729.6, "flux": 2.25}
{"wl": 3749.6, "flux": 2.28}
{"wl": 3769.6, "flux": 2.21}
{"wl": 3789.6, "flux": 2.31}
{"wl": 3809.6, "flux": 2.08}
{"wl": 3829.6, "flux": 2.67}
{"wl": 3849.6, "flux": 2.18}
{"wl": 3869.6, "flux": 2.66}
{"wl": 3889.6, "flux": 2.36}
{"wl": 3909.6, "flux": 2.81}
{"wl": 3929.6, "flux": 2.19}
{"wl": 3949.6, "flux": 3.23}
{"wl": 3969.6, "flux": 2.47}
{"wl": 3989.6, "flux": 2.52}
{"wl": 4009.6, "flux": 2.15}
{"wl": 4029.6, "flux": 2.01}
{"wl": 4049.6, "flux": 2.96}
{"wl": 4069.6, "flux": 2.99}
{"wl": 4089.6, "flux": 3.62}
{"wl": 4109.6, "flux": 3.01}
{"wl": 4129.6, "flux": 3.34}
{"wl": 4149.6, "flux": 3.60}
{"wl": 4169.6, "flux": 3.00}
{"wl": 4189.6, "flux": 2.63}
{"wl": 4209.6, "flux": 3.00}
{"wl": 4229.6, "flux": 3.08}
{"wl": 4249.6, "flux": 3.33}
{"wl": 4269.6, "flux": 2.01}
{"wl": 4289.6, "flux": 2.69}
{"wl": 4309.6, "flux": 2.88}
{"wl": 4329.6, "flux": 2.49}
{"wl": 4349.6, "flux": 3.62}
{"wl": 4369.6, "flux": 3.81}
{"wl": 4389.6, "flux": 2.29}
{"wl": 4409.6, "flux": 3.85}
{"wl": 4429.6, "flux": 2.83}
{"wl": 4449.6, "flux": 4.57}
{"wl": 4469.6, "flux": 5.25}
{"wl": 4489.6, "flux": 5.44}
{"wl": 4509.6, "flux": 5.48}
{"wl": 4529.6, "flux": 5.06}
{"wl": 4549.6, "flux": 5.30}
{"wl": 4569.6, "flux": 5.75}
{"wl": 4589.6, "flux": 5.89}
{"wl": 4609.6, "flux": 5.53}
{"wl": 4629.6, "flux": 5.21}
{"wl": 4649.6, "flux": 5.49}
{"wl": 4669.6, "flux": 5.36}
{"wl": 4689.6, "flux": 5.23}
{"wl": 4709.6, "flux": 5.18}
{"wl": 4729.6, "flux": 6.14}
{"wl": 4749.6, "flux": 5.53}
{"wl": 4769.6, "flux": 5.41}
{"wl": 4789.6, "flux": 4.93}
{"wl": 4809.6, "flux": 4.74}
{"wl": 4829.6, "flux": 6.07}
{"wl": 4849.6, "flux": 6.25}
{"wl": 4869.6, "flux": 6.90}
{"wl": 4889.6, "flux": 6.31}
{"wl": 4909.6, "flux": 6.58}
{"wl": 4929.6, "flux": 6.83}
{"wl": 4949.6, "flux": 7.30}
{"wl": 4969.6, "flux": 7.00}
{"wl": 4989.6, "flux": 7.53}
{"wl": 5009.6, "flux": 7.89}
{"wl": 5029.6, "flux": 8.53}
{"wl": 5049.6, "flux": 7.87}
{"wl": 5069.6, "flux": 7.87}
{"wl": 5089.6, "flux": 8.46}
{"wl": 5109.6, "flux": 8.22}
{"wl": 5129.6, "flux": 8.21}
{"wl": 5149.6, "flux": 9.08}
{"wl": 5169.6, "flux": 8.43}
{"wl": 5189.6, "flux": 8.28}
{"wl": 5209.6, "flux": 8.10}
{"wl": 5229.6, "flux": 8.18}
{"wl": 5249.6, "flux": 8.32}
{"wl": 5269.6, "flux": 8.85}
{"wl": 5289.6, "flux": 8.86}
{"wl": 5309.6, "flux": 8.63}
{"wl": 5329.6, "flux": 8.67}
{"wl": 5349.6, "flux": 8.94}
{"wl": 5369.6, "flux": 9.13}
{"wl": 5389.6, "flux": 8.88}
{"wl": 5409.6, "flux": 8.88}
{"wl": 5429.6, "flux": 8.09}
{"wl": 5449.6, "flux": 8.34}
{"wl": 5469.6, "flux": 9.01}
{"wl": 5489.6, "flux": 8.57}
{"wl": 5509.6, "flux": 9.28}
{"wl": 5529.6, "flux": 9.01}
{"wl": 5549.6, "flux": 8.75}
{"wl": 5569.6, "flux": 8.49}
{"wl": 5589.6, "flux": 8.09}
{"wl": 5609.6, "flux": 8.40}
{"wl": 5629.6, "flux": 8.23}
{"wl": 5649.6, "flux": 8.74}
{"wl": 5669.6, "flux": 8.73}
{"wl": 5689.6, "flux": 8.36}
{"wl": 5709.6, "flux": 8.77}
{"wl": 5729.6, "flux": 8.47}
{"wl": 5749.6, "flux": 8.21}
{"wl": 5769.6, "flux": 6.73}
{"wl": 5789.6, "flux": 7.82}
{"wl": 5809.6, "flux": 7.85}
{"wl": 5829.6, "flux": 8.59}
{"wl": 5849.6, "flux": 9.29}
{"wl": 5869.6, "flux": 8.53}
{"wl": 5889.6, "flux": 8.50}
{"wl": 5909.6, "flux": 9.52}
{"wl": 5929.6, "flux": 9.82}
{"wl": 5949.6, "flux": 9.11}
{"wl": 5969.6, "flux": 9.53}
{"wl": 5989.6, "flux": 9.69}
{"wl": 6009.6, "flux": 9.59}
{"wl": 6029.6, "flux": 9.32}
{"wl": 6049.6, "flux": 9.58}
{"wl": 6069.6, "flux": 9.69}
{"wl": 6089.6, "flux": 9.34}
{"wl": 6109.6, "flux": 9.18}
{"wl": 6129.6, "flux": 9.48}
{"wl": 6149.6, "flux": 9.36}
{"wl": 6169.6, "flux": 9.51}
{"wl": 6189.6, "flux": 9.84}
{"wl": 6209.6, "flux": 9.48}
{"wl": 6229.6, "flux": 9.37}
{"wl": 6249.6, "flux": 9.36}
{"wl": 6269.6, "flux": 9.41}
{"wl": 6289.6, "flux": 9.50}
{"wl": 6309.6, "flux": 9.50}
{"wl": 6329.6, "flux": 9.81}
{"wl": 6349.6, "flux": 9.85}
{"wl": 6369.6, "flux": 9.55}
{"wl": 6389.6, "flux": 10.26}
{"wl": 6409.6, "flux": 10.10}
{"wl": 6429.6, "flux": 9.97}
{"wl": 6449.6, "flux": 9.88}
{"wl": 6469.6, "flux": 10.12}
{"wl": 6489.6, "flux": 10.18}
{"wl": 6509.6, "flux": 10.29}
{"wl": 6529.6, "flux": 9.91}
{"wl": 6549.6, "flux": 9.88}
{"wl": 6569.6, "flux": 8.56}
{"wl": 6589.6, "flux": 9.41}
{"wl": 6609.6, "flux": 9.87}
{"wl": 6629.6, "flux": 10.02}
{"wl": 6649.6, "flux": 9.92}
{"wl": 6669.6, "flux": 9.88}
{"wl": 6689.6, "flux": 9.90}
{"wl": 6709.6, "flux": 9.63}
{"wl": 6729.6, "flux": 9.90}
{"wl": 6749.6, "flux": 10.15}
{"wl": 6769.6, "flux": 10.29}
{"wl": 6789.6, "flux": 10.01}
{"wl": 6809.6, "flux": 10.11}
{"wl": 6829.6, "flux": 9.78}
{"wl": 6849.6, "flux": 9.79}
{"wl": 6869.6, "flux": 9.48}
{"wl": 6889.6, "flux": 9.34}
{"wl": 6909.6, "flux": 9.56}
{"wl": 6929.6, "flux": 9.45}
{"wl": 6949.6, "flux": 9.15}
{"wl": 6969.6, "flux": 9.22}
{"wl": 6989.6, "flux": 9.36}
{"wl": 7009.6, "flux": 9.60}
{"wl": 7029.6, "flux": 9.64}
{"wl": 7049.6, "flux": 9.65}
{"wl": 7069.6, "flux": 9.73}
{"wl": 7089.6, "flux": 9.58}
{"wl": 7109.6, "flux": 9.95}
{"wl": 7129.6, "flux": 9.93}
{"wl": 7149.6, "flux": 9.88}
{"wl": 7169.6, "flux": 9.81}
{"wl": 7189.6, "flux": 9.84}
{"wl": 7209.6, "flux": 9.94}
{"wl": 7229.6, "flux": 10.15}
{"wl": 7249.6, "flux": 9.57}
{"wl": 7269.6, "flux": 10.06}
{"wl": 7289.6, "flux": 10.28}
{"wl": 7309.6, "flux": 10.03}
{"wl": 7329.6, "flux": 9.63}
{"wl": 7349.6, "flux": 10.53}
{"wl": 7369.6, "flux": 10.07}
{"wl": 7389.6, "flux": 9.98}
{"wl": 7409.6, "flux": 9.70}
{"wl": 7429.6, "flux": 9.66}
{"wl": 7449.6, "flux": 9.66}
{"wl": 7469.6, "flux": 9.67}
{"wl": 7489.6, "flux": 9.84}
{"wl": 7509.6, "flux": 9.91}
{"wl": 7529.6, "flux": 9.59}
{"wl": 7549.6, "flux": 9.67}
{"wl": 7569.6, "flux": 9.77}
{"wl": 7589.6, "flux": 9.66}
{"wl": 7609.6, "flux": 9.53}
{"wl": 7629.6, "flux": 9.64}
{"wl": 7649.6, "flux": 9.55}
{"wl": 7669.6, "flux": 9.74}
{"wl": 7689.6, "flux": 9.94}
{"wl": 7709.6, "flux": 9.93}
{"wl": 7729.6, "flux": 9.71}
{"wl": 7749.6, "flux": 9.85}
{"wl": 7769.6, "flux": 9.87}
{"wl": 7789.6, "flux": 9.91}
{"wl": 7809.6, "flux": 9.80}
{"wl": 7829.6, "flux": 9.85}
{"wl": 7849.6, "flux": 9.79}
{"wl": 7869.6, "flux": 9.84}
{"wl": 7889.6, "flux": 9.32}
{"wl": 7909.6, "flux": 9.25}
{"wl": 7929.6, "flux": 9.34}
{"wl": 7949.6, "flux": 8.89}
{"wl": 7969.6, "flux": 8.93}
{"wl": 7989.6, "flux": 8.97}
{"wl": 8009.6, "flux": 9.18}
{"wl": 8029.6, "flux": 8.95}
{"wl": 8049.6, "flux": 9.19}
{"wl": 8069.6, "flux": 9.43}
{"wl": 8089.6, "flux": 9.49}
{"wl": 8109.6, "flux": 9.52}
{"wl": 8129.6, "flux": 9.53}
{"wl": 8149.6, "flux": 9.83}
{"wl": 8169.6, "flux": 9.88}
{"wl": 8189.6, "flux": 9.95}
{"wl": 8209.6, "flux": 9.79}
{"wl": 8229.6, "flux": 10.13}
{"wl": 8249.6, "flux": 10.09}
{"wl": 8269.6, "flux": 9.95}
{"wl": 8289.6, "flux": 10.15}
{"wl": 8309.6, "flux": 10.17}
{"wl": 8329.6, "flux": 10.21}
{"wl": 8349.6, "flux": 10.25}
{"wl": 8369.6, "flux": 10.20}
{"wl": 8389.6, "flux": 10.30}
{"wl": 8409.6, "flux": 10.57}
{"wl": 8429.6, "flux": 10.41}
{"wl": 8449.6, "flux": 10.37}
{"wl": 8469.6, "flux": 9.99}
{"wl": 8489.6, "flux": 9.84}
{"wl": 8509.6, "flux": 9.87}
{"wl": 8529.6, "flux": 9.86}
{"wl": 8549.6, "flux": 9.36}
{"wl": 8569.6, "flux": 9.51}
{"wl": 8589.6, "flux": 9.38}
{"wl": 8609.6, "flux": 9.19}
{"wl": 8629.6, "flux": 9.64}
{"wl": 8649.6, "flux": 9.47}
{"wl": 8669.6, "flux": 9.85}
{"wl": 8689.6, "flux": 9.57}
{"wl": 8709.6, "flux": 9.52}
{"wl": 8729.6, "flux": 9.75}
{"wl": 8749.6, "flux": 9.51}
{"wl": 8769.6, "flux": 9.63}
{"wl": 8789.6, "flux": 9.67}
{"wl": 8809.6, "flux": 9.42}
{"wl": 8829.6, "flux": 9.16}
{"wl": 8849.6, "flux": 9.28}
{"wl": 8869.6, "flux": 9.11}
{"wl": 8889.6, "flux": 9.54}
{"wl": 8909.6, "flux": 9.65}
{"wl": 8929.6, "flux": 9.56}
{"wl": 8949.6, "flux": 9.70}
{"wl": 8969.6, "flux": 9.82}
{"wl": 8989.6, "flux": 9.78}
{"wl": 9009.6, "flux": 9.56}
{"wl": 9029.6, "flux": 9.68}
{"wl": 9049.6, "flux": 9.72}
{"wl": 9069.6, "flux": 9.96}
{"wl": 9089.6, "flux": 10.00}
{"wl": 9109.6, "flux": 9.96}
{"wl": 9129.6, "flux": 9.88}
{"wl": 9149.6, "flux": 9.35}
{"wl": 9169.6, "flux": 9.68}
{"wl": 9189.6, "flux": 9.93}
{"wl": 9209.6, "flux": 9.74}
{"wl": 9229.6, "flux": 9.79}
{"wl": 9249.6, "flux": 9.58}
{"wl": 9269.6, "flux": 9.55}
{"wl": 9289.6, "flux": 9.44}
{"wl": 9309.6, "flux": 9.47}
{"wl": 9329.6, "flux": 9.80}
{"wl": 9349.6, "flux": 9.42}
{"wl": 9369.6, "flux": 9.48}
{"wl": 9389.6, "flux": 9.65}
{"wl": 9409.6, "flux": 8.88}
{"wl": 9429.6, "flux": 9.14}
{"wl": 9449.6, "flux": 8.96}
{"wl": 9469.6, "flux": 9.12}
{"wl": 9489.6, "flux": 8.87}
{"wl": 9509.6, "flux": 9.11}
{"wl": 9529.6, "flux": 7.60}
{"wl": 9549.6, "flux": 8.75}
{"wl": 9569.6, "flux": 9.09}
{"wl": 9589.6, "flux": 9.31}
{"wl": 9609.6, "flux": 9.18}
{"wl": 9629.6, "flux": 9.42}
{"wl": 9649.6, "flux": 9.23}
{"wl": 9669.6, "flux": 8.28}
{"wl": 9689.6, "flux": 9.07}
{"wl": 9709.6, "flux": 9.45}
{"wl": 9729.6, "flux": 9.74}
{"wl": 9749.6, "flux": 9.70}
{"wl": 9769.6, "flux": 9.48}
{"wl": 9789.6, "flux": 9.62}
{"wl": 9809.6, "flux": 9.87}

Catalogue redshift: 0.12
